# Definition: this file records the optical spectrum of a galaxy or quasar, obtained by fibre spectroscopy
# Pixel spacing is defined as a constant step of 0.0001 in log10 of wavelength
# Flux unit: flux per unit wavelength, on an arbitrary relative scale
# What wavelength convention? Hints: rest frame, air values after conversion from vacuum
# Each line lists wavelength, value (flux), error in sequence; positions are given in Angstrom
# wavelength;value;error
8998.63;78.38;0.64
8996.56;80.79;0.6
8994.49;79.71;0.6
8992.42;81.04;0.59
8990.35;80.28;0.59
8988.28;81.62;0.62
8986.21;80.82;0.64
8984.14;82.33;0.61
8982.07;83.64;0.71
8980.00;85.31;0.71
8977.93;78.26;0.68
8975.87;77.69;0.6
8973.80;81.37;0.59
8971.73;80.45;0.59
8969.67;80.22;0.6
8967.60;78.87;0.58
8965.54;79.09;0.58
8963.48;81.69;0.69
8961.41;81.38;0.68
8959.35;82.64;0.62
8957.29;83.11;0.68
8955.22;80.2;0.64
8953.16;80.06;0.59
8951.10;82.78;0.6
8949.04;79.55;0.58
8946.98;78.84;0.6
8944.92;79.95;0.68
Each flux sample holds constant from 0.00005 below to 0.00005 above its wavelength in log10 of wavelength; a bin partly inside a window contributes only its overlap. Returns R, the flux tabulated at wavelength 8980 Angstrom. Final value 85.31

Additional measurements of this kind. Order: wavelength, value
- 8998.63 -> 78.38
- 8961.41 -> 81.38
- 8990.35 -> 80.28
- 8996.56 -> 80.79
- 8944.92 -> 79.95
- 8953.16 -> 80.06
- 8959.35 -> 82.64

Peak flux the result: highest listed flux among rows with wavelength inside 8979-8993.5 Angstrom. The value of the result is 85.31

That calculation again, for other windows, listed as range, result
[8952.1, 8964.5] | 83.11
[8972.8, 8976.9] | 81.37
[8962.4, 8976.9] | 81.69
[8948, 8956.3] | 82.78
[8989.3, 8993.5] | 81.04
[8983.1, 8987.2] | 82.33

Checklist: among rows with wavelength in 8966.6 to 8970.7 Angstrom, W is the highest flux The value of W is 80.22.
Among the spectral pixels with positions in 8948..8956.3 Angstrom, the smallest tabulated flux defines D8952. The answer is 79.55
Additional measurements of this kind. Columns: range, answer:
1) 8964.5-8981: 77.69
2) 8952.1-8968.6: 78.87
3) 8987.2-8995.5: 79.71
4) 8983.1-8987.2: 80.82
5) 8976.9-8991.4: 78.26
